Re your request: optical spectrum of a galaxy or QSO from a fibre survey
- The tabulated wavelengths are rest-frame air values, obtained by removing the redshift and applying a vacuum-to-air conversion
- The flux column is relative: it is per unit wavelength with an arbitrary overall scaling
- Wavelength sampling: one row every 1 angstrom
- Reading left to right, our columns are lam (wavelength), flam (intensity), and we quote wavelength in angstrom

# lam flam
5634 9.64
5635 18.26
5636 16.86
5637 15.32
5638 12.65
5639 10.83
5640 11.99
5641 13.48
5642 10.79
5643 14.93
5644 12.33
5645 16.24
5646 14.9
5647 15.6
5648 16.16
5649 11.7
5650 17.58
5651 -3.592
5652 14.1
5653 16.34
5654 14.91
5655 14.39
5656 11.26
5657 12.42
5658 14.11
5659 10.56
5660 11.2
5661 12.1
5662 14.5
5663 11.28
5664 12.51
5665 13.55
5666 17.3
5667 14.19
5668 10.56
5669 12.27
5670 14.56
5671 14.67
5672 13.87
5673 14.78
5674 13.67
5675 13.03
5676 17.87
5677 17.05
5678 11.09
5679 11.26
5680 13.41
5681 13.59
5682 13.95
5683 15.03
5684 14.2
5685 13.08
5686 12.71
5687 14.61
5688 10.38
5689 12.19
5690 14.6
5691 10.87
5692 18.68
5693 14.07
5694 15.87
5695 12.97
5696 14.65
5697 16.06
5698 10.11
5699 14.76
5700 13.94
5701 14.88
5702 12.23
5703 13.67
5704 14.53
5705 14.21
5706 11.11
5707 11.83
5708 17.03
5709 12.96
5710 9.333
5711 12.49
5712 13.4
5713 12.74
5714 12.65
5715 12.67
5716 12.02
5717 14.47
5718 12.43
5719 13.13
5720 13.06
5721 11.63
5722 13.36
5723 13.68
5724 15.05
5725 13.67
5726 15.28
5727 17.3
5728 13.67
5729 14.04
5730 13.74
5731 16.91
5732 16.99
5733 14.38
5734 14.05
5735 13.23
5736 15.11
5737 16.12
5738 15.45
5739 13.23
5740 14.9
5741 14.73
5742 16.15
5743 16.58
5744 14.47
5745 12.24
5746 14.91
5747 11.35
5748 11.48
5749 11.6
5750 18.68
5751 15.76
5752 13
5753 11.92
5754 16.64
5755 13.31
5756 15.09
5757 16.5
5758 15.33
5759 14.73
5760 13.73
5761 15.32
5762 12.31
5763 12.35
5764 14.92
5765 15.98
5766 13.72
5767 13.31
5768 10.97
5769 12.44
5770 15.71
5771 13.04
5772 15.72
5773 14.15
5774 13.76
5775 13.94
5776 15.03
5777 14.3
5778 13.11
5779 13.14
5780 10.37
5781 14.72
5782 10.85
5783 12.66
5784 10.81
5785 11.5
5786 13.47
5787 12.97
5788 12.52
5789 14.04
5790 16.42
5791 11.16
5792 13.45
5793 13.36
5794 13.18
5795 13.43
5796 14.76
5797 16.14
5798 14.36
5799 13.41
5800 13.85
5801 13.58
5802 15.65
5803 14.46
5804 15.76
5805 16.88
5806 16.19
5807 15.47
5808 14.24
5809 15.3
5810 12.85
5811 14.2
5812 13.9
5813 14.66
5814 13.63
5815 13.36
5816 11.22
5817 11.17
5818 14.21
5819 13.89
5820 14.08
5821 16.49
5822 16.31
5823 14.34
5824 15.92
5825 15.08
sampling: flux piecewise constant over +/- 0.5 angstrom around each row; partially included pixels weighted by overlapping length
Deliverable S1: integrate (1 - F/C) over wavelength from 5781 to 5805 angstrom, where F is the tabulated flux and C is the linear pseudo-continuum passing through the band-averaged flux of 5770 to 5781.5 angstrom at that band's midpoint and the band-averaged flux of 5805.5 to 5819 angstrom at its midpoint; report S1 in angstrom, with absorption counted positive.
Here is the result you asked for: 0.4 angstrom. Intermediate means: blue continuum 13.8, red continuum 13.9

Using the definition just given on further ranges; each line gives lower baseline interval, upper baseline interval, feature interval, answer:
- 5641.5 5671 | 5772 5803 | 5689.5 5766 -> -4.2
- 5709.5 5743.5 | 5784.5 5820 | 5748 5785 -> 0.6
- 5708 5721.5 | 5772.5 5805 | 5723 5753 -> -3.6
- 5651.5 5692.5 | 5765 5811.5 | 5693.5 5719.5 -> 0.6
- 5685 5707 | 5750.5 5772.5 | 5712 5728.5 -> 0.3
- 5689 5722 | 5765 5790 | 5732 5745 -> -1.5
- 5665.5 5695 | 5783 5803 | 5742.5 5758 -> -0.6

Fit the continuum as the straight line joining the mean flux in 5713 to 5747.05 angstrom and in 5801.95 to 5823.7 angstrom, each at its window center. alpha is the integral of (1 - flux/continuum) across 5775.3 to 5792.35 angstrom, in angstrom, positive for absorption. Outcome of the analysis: 1.7 angstrom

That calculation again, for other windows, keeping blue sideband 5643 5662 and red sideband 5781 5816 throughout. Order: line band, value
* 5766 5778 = -0.09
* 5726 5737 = -1.26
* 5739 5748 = -0.43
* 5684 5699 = -0.52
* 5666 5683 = -0.97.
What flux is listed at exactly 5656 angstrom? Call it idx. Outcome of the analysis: 11.26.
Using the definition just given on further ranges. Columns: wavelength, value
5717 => 14.47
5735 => 13.23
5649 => 11.7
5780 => 10.37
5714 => 12.65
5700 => 13.94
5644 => 12.33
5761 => 15.32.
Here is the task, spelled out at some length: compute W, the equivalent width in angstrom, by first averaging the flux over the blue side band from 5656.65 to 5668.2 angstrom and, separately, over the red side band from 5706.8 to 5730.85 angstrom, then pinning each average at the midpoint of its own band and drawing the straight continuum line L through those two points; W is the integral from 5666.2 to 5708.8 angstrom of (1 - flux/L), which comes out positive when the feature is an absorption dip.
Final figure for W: -2.0 angstrom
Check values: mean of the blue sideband 12.9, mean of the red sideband 13.5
